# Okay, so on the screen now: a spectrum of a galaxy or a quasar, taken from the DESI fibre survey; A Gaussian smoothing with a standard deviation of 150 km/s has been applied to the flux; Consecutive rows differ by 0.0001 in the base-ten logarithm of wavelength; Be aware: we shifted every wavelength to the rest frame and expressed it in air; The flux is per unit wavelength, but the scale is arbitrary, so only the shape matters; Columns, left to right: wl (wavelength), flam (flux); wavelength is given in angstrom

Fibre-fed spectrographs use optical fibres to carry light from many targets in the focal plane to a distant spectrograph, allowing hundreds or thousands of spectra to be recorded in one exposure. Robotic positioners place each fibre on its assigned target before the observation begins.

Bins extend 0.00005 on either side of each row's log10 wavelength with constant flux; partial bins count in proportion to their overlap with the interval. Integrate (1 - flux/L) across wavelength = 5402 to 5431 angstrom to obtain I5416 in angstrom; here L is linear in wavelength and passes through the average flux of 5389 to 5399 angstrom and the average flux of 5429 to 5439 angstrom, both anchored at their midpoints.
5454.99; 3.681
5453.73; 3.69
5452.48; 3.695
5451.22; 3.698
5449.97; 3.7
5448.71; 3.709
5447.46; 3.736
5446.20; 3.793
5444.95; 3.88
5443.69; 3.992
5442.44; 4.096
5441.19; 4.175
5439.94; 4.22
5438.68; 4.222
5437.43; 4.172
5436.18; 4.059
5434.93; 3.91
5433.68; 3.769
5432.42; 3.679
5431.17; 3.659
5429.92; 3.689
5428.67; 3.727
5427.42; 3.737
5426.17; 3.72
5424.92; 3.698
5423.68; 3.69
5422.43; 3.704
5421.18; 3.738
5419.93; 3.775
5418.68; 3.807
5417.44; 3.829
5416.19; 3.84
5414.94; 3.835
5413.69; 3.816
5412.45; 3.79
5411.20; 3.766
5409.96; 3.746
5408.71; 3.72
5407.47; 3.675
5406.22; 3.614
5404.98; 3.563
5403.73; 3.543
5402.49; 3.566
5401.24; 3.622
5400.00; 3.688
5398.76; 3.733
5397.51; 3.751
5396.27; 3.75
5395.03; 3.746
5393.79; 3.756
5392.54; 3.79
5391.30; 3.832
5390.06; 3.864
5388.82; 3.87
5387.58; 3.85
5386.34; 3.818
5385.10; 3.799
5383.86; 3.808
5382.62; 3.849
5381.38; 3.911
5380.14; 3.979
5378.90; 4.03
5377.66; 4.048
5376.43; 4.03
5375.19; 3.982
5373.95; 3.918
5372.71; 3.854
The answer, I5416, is 0.9 angstrom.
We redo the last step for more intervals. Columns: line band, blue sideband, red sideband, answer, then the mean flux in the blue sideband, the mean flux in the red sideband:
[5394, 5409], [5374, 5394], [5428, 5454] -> 0.8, 3.89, 3.87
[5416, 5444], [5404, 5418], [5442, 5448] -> -0.3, 3.74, 3.89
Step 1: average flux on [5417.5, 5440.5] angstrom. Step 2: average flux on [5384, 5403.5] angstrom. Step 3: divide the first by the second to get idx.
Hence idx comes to 1.0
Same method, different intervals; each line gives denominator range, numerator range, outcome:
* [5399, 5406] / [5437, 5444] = 1.15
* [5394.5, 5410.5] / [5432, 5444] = 1.10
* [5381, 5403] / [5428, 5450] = 1.03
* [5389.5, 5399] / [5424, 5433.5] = 0.98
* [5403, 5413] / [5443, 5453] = 1.03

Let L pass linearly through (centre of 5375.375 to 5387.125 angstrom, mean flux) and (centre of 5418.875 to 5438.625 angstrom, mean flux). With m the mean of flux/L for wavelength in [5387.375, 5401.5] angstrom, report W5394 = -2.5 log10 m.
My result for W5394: 0.03 mag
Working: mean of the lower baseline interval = 3.92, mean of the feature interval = 3.77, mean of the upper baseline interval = 3.8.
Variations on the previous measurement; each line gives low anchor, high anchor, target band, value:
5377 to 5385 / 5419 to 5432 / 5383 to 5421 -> 0.02 mag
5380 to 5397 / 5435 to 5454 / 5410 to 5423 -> 0.02 mag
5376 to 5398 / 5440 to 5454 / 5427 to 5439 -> 0.00 mag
